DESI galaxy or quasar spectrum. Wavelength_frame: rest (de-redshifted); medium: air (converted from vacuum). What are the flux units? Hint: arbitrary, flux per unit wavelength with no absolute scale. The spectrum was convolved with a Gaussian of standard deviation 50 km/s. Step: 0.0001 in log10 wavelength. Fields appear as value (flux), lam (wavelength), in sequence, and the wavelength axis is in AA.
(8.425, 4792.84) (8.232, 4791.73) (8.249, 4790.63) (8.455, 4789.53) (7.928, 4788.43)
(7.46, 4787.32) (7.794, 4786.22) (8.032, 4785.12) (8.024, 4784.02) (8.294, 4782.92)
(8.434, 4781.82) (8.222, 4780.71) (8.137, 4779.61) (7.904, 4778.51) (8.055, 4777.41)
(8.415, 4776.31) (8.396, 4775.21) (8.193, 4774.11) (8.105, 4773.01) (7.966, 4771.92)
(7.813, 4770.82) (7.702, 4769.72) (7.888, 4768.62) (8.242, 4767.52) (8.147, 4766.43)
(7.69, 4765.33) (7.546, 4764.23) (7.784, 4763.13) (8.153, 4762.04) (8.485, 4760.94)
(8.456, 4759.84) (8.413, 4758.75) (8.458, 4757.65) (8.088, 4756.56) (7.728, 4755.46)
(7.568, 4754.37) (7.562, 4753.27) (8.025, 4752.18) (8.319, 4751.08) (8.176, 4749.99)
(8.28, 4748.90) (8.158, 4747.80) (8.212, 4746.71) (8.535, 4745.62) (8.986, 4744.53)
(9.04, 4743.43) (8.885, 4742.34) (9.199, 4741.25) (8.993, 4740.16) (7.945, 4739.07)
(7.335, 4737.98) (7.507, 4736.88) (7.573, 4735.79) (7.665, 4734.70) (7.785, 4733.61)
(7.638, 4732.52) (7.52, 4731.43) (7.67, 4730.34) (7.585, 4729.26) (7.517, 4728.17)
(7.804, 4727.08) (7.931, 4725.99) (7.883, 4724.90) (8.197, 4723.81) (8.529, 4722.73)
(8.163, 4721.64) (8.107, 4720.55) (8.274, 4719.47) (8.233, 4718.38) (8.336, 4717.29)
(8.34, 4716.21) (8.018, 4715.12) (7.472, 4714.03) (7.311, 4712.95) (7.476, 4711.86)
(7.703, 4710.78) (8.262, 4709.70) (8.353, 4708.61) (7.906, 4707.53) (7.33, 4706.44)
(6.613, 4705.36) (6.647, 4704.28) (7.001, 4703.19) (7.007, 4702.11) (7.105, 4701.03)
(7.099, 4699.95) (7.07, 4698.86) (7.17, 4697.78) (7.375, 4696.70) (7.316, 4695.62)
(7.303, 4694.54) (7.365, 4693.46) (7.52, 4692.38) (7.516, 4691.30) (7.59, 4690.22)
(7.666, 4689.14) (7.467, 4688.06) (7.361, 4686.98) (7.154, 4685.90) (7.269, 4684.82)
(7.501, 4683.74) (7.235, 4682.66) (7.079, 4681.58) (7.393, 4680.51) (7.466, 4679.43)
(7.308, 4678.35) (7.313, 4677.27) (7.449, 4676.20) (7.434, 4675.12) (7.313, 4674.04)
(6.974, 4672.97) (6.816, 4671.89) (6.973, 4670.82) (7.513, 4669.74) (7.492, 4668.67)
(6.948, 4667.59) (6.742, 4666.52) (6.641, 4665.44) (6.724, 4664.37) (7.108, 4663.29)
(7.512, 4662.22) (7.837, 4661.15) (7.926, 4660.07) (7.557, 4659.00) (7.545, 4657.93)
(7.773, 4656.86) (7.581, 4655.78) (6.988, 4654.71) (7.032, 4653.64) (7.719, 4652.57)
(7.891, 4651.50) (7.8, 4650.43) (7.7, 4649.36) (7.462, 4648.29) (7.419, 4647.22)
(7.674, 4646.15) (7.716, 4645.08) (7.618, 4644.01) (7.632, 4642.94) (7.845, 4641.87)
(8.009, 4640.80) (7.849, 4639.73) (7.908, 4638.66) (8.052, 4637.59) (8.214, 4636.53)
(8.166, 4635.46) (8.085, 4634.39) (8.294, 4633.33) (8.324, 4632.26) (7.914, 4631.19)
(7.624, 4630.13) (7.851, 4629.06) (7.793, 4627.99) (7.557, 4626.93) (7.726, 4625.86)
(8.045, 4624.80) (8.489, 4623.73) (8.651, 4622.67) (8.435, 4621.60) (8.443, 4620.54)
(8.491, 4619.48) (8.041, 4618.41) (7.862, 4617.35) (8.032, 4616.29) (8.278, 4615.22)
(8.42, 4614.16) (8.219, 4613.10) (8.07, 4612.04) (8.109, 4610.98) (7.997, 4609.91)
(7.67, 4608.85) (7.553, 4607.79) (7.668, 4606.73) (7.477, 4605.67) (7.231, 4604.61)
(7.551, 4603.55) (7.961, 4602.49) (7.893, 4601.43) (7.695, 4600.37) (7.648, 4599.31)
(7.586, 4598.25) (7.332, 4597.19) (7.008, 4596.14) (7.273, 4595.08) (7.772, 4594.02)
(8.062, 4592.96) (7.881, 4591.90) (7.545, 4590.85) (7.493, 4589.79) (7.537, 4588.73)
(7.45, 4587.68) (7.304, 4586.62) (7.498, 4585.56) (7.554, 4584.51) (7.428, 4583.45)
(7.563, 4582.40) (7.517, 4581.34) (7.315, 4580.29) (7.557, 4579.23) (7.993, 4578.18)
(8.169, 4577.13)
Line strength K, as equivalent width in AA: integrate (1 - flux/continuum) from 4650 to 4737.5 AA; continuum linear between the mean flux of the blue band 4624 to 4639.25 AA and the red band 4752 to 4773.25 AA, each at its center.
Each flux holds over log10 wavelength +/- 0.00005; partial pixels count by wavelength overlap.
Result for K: 5.3 AA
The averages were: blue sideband 7.98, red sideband 7.99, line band 7.5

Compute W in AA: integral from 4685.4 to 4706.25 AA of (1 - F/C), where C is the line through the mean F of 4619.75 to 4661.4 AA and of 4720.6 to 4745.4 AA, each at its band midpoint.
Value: 2.0 AA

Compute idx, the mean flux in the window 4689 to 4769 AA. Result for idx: 7.86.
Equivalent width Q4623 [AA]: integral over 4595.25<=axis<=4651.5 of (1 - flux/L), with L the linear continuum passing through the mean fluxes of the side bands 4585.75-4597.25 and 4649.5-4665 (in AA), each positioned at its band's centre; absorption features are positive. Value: -2.8 AA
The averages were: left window 7.52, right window 7.5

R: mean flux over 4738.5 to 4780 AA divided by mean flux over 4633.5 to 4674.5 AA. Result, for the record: 1.1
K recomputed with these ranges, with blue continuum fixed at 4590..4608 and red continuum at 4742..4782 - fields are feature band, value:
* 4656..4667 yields 0.7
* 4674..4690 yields 1.0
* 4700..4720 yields 0.9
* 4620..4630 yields -0.5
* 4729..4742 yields 0.3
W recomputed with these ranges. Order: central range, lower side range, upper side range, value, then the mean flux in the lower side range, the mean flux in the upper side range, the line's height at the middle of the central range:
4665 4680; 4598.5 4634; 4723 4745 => 1.55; 7.97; 8.04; 8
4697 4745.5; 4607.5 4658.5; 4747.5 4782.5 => 1.18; 7.91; 8.08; 8.02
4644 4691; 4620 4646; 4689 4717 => 2.15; 8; 7.45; 7.73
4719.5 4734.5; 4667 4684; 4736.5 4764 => 0.11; 7.26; 8.25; 7.94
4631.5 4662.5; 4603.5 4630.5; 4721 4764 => 0.94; 7.98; 8.09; 8.01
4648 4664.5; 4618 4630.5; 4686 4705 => 0.41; 8.1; 7.26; 7.72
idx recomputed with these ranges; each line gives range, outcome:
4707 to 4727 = 8.02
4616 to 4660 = 7.87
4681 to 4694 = 7.39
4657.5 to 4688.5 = 7.28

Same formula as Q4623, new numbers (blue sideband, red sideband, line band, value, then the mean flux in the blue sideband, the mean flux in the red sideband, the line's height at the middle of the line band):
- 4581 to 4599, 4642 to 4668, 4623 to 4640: -1.2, 7.52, 7.45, 7.47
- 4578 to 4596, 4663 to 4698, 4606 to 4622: -1.3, 7.55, 7.26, 7.47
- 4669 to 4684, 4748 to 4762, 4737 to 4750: -0.7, 7.27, 8.13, 8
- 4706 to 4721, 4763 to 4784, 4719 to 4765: -0.5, 7.94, 8.05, 7.99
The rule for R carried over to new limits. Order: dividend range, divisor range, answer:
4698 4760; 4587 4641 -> 1.00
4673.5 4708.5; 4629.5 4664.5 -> 0.95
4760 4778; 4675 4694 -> 1.09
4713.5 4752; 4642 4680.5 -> 1.10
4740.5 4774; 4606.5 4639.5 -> 1.02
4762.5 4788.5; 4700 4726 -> 1.03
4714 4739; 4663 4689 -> 1.09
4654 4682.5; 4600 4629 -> 0.91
